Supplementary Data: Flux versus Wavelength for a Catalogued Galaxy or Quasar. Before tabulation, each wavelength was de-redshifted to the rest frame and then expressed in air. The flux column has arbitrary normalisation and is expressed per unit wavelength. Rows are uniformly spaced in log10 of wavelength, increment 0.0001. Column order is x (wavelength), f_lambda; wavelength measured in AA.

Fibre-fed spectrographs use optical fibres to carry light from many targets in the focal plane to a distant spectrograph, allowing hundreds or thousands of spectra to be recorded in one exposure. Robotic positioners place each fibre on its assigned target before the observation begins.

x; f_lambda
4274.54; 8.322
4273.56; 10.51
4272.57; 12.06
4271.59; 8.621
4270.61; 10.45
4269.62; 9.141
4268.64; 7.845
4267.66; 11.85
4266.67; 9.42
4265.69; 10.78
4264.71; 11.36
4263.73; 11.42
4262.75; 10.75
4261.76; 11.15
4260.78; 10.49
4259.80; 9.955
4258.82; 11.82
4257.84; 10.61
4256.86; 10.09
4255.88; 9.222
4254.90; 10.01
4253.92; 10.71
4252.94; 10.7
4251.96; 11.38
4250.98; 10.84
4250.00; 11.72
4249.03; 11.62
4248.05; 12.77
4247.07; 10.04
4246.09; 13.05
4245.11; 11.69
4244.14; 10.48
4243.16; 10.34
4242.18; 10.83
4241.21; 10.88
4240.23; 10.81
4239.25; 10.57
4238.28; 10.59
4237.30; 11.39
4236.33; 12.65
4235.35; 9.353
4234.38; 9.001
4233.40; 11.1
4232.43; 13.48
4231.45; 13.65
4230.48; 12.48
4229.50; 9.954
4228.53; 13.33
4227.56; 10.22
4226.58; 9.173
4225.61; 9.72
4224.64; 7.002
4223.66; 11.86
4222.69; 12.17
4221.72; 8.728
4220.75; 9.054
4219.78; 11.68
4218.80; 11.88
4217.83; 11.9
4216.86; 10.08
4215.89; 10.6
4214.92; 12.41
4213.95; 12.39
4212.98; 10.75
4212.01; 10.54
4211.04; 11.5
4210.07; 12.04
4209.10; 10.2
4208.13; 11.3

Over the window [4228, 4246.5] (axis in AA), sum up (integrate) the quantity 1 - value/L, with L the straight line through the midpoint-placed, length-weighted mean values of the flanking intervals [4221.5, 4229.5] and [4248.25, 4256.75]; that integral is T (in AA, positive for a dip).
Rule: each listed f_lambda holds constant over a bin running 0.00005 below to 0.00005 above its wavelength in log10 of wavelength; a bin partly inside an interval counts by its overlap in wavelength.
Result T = -1.4 AA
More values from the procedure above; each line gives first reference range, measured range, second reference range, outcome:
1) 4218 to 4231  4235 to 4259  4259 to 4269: -0.9 AA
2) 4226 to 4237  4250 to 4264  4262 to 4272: -0.2 AA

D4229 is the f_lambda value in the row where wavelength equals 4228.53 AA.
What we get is 13.33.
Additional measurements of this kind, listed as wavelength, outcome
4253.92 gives 10.71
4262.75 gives 10.75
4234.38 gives 9.001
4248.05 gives 12.77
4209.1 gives 10.2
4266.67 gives 9.42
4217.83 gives 11.9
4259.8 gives 9.955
